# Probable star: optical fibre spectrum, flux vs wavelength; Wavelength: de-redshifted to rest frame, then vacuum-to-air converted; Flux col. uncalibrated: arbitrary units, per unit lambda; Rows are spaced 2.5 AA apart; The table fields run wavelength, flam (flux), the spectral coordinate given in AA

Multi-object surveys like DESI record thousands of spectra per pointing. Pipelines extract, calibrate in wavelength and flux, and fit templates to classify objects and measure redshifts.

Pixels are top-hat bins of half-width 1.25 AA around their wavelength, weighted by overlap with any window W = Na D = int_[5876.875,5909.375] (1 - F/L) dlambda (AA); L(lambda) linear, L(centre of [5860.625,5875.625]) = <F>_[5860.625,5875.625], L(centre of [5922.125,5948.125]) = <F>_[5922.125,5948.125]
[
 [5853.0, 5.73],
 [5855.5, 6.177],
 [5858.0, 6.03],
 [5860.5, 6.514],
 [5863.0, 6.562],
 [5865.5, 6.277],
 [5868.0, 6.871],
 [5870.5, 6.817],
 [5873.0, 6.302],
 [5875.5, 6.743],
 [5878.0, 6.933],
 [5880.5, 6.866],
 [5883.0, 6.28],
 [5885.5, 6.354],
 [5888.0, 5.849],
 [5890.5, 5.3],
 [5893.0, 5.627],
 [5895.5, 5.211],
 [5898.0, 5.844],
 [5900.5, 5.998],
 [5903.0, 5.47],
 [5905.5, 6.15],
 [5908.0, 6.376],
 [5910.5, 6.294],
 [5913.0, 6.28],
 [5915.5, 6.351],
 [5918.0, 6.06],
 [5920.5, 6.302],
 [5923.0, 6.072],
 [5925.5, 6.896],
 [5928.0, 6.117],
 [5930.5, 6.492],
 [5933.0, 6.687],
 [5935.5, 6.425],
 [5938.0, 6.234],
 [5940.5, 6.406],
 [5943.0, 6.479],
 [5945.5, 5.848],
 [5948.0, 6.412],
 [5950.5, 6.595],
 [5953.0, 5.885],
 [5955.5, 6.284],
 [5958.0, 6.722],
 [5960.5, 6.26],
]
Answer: 2.4 AA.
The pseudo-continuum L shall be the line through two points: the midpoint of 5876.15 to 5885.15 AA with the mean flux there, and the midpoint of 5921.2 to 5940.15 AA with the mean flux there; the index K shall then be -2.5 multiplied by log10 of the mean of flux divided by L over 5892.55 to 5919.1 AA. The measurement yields 0.10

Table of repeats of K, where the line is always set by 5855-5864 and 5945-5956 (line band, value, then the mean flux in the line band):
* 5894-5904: 0.12 mag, 5.63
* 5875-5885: -0.06 mag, 6.68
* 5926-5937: -0.04 mag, 6.46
